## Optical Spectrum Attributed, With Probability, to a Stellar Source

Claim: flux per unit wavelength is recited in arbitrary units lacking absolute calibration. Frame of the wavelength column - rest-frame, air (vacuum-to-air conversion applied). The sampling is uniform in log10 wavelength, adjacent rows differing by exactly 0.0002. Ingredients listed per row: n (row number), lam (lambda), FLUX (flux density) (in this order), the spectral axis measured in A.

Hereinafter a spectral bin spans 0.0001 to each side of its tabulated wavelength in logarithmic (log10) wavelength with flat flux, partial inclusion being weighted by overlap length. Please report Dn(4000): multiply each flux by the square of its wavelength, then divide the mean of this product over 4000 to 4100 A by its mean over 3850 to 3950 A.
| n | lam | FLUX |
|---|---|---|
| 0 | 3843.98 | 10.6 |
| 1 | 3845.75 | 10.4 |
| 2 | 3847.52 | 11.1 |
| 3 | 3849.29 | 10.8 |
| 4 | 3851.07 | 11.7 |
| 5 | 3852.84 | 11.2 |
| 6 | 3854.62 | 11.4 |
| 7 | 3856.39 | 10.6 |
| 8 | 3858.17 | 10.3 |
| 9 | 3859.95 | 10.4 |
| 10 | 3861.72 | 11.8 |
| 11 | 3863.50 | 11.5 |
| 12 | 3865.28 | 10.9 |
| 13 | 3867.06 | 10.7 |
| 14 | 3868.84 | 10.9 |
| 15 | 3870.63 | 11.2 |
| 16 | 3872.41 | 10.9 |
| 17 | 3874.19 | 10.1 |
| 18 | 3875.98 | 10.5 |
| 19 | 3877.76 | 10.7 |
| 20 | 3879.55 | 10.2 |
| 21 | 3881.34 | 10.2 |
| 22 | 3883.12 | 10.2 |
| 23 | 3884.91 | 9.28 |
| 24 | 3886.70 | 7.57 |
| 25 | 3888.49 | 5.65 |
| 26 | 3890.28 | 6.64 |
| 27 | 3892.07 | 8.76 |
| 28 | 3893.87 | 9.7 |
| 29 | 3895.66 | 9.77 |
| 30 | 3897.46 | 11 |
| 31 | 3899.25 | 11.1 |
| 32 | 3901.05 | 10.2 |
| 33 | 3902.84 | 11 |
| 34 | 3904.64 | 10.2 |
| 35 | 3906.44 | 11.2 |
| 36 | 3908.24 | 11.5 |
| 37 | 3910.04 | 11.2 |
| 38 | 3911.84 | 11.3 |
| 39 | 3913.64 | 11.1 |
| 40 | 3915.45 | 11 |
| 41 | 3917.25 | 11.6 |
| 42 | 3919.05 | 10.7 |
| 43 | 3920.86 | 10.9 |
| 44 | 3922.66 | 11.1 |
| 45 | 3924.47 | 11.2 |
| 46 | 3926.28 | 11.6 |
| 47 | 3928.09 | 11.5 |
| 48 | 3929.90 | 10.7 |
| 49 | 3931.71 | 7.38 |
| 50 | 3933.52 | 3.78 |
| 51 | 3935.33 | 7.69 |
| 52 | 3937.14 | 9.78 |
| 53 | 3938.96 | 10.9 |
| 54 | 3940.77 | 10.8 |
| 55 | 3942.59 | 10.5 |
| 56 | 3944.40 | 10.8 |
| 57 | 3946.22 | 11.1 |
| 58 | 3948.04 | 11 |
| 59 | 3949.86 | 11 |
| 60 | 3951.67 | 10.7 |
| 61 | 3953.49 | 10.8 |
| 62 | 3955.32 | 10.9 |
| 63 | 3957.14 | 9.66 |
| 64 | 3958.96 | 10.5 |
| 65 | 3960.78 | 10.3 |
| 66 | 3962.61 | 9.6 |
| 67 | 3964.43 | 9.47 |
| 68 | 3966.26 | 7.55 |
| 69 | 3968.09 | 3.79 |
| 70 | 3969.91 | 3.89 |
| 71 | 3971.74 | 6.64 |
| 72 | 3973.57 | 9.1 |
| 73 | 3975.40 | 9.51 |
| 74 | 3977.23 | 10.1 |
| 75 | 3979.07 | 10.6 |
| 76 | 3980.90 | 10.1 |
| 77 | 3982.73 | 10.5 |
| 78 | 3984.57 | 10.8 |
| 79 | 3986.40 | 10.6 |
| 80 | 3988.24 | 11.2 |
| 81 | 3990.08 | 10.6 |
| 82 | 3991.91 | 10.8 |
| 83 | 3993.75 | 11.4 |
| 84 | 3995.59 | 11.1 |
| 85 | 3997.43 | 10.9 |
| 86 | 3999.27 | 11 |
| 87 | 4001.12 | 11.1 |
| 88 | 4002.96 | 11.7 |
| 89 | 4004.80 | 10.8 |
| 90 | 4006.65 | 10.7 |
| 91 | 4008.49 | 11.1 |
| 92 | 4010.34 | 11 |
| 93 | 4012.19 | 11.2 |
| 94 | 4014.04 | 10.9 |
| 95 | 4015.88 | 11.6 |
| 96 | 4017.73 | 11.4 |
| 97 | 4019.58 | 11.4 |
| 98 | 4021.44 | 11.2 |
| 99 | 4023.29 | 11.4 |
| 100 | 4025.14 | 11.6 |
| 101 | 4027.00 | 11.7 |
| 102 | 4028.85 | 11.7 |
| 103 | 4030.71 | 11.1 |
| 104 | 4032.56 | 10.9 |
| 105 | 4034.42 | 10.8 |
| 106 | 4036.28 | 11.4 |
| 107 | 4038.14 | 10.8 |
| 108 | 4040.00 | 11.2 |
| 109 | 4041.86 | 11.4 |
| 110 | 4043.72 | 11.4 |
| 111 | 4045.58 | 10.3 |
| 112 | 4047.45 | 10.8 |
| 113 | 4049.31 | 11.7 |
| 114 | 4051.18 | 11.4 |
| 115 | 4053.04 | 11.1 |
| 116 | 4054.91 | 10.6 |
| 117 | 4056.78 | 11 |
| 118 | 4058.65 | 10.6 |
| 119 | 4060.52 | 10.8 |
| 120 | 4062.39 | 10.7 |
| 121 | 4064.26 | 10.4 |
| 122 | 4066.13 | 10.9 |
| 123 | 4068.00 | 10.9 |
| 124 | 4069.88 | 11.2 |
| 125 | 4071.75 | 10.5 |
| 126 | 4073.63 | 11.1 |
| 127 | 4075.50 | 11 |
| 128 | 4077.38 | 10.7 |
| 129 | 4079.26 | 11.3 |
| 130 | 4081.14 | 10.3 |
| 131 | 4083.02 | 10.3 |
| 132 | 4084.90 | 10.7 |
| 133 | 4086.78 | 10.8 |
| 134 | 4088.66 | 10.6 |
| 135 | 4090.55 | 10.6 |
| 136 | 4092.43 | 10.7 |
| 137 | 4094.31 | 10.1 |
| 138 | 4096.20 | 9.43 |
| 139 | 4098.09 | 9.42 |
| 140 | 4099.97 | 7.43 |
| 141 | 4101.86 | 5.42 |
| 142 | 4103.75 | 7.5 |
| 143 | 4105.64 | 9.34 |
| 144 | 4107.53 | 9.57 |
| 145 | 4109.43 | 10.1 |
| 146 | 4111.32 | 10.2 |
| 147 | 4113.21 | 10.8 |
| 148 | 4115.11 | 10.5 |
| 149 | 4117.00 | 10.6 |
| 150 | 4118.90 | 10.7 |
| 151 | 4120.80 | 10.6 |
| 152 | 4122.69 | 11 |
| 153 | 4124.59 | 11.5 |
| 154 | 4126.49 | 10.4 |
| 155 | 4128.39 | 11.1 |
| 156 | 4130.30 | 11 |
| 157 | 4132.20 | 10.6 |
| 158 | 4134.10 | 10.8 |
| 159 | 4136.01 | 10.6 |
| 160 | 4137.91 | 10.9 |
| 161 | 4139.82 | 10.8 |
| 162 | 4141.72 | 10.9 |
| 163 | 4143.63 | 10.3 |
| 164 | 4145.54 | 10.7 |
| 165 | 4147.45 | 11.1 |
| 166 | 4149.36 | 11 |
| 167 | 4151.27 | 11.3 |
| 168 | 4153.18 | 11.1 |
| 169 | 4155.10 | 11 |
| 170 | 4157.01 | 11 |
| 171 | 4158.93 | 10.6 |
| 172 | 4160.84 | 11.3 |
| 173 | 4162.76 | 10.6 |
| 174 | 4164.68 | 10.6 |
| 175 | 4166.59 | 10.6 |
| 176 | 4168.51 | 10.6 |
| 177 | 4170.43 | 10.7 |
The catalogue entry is 1.14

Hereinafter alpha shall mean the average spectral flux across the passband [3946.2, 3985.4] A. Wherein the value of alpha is 9.39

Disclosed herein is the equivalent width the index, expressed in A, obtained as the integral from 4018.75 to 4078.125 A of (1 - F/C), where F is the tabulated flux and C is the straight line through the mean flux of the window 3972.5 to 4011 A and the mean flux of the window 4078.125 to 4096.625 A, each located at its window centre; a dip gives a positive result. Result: -2.6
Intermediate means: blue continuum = 10.7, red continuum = 10.5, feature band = 11.1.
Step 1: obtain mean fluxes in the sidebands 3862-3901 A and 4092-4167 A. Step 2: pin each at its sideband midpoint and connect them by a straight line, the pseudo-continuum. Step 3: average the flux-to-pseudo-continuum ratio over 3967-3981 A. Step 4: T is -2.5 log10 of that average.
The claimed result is 0.27 mag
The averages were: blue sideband 9.91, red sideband 10.3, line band 7.84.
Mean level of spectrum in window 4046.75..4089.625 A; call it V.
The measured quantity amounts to 10.8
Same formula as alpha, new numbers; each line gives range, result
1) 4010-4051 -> 11.2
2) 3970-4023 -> 10.6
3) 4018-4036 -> 11.3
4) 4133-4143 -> 10.8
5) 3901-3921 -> 11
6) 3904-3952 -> 10.5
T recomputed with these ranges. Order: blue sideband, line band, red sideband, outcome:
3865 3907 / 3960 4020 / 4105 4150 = 0.02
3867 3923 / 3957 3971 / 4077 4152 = 0.27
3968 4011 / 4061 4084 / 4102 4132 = -0.06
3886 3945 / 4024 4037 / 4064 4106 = -0.13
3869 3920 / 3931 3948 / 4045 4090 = 0.11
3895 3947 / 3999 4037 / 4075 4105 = -0.12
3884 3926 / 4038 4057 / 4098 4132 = -0.11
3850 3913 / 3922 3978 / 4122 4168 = 0.11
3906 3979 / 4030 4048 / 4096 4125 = -0.14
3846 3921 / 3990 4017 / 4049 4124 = -0.07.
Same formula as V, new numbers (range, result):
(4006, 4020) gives 11.2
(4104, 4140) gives 10.5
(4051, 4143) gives 10.4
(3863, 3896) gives 9.73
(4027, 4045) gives 11.2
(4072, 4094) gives 10.7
